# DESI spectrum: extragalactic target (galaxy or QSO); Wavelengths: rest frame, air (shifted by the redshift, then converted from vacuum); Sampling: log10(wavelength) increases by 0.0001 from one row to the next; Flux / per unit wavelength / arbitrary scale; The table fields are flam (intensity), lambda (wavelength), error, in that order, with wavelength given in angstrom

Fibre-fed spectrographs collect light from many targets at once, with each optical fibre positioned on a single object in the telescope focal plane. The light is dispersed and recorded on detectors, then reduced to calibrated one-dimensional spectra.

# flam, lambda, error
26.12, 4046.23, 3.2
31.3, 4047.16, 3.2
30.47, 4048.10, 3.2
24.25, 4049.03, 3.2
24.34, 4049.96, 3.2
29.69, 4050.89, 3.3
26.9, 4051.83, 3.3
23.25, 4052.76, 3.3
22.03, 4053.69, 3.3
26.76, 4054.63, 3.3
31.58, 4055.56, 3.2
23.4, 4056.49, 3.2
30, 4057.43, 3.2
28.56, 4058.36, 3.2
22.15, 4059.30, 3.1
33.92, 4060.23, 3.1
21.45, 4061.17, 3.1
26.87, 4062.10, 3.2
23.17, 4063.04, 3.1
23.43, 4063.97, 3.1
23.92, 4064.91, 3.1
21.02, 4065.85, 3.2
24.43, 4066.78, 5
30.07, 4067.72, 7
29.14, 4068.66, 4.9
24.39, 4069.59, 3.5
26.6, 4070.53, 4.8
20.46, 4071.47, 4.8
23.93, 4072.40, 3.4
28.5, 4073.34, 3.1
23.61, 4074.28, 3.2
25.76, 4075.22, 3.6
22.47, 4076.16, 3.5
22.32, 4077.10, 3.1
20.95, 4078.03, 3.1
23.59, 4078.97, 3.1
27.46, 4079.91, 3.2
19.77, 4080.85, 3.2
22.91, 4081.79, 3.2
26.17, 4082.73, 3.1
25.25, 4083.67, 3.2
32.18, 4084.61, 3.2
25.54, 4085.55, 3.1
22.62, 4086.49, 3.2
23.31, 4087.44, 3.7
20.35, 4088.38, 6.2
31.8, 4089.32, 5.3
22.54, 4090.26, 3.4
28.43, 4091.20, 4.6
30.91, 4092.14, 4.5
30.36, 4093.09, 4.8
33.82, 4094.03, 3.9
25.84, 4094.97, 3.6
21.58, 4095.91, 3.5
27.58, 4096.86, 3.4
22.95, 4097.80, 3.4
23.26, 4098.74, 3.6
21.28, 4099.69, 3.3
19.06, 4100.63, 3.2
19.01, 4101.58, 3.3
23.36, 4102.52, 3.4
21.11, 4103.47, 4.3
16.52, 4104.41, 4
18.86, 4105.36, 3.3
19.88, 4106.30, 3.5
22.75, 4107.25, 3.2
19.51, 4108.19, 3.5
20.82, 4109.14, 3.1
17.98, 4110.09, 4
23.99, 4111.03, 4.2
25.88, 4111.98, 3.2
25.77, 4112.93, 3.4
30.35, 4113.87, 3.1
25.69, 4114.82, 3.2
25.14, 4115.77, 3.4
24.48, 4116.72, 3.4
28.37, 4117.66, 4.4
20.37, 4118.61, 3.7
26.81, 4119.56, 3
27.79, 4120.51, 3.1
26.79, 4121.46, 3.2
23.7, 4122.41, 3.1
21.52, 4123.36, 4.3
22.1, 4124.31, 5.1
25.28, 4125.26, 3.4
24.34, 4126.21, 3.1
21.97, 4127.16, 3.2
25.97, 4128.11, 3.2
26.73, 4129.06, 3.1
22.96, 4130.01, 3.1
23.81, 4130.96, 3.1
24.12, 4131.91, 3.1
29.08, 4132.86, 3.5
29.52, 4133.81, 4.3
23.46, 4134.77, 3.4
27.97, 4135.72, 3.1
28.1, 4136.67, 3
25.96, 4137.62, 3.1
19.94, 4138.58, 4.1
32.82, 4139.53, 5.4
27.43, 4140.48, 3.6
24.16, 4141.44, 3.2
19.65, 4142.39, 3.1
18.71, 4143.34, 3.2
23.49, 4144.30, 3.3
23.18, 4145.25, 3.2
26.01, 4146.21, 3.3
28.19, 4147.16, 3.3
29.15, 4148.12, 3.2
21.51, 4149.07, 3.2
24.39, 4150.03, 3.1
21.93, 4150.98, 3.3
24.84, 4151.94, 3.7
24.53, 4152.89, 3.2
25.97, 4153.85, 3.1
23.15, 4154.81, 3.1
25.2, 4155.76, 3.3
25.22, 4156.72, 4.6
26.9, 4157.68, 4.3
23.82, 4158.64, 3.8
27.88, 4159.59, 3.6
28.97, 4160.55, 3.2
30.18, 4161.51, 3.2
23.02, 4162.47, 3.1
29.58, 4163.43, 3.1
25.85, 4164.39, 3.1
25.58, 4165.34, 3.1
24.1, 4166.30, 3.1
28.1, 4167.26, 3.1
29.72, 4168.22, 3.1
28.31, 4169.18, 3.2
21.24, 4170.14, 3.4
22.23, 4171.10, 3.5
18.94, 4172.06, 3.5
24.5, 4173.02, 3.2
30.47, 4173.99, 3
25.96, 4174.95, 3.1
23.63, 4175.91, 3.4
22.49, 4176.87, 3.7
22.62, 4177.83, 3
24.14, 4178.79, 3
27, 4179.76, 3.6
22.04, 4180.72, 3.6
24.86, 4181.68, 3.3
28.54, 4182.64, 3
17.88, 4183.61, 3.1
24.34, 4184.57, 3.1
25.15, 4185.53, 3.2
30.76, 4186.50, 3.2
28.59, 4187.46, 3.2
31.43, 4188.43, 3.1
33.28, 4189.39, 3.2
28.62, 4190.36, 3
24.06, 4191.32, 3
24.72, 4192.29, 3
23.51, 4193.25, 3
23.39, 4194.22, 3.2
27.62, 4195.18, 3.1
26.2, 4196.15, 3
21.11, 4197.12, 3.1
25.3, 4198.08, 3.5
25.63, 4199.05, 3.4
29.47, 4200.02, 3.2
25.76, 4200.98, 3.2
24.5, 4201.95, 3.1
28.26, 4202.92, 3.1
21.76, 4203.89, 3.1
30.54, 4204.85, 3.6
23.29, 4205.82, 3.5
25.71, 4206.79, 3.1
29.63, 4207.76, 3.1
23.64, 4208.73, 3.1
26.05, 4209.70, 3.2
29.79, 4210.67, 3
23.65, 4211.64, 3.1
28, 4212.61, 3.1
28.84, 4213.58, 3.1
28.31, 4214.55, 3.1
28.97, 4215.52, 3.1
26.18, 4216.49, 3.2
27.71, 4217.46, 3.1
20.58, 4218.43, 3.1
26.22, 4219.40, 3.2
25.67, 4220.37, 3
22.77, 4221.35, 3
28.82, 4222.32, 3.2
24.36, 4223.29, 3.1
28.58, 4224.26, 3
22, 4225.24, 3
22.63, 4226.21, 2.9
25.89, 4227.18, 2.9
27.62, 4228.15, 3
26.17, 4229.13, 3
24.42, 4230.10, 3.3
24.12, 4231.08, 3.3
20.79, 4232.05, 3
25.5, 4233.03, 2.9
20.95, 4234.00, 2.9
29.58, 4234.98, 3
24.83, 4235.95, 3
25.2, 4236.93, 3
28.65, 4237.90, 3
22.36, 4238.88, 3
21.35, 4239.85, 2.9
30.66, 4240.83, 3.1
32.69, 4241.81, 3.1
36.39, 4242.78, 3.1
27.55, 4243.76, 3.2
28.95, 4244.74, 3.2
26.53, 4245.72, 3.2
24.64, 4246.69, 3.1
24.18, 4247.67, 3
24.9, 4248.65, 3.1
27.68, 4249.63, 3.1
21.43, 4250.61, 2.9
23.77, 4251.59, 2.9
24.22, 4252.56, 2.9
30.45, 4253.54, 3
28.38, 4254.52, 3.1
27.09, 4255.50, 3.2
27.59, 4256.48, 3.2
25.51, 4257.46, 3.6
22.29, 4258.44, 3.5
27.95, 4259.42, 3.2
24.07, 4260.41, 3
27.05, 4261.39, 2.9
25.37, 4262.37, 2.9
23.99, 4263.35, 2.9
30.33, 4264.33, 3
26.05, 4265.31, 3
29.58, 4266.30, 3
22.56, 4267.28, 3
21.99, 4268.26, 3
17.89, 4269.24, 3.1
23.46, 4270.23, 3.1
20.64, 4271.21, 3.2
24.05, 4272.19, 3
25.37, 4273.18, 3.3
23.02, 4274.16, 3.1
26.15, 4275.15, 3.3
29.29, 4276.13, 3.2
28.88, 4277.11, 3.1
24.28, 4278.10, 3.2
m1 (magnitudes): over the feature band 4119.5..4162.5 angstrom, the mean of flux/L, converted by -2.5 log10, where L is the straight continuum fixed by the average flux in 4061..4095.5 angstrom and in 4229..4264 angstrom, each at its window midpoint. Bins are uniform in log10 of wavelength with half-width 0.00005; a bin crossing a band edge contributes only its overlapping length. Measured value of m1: 0.017 mag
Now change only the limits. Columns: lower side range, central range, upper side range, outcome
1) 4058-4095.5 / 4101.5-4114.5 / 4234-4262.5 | 0.17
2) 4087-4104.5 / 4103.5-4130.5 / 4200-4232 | 0.05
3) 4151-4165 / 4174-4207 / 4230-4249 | 0.01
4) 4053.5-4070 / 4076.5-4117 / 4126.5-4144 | 0.07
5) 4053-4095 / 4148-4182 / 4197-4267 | 0.03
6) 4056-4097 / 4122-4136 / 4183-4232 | 0.04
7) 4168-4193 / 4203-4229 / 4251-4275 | -0.03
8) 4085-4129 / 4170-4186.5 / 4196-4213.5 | 0.06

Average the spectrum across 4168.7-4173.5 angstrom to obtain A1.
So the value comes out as 23.1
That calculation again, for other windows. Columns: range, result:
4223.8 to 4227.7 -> 24.8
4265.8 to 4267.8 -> 26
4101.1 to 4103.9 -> 21.1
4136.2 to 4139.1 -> 24.8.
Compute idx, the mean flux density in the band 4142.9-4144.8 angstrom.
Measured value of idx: 21.2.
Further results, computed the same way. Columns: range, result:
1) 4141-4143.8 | 20.9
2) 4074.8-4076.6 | 24.1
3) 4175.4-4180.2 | 24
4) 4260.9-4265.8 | 26.6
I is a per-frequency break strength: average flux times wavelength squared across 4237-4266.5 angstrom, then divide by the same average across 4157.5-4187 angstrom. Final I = 1.09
